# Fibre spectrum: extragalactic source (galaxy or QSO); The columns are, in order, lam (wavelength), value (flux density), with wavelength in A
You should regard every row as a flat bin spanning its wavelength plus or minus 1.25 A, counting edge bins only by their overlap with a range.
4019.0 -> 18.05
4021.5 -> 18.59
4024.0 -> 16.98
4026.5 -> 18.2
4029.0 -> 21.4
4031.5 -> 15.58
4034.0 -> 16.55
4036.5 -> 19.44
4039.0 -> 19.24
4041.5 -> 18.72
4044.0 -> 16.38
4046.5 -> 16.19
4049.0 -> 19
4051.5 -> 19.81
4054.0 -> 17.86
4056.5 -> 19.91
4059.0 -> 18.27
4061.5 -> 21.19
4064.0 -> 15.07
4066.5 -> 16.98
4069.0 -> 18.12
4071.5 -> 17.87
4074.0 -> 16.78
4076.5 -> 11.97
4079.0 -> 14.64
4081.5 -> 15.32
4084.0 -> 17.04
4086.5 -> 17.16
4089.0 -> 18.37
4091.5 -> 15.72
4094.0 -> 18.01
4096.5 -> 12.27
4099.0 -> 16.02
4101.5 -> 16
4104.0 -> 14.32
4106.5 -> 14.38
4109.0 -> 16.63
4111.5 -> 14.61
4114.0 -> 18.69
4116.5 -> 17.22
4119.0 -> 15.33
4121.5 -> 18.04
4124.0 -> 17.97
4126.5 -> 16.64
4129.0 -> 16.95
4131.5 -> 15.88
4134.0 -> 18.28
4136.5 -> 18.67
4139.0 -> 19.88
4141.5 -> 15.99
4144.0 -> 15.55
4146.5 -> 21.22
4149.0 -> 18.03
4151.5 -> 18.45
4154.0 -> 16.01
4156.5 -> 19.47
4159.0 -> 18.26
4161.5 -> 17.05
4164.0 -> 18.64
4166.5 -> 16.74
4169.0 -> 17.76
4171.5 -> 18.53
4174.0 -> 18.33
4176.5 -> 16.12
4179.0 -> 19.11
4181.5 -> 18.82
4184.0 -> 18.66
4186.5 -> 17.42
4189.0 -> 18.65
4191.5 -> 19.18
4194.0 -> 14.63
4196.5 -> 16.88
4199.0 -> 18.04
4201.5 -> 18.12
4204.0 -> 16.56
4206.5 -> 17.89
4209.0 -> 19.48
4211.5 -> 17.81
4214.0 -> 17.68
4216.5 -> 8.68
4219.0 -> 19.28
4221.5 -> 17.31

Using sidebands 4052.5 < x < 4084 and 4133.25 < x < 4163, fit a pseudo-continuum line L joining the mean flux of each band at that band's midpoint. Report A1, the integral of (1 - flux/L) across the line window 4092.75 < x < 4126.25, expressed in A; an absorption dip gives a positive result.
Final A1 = 2.7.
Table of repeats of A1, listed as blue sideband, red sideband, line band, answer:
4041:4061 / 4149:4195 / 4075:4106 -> 4.5 A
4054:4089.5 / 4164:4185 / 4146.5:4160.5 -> -0.4 A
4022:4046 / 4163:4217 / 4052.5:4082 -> 1.4 A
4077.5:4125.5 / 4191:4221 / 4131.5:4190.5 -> -5.0 A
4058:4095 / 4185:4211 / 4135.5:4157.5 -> -1.0 A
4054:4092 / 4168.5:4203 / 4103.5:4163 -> 0.7 A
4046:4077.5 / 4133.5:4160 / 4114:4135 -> 1.1 A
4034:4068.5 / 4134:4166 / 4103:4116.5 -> 1.7 A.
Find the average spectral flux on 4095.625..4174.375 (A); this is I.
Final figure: 17.1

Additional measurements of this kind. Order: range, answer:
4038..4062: 18.6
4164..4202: 17.8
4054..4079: 17.2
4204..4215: 18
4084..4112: 15.9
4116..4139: 17.4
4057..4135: 16.5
